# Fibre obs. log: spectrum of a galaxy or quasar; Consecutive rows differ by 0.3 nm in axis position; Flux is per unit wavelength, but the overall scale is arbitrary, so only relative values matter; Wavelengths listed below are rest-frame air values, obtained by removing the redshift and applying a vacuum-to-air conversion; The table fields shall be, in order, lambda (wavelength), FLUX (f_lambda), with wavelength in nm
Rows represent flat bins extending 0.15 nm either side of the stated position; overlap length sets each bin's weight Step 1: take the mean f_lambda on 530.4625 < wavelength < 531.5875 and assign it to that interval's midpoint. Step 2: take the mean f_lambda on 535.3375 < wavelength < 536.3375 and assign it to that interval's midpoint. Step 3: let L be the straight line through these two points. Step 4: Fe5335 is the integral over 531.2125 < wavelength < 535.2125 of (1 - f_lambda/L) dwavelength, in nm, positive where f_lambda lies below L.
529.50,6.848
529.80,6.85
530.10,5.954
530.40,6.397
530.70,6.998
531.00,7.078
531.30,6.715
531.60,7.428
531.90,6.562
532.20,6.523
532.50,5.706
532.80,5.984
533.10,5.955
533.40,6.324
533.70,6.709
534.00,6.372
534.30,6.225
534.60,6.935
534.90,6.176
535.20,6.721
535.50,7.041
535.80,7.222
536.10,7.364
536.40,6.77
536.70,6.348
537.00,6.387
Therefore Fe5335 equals 0.34 nm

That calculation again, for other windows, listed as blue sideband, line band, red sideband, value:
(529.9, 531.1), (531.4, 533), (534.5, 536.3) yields 0.064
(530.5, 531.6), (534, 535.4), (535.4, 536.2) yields 0.125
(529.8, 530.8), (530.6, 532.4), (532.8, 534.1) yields -0.122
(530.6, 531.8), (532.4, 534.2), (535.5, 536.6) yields 0.220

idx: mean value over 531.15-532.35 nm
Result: 6.81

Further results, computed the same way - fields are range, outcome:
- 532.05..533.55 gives 6.1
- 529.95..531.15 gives 6.61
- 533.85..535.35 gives 6.49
